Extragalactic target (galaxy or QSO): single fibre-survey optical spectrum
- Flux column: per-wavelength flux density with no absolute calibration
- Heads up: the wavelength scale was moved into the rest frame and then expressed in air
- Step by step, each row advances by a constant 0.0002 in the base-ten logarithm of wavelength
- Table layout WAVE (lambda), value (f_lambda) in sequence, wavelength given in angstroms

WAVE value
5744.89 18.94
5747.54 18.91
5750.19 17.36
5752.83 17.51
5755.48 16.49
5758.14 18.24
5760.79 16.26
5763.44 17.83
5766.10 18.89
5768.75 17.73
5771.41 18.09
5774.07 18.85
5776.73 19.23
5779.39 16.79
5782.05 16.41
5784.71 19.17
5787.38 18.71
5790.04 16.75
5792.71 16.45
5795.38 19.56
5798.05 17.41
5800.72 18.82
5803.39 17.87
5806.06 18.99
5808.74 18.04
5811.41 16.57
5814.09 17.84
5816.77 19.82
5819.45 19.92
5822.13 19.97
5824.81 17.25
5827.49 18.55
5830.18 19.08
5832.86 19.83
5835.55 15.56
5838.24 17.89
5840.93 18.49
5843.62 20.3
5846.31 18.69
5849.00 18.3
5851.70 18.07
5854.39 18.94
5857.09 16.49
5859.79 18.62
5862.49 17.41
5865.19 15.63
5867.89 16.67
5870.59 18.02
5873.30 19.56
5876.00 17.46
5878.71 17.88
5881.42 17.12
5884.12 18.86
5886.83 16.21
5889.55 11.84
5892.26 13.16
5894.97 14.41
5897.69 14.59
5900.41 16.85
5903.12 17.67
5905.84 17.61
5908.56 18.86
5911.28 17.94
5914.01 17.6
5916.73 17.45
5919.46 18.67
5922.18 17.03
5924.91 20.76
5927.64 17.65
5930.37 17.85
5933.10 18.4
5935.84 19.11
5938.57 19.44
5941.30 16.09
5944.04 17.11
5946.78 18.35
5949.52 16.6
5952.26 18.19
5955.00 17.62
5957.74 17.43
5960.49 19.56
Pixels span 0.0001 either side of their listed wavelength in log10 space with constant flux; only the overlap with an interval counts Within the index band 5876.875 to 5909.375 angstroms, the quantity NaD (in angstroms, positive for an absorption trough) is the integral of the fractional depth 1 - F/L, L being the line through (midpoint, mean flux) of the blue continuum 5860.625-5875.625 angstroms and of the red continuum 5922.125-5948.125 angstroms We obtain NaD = 2.8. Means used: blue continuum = 17.5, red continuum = 18.2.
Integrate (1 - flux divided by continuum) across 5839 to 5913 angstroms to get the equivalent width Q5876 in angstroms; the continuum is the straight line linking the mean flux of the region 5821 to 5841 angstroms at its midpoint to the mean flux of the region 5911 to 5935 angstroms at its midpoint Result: 4.01 angstroms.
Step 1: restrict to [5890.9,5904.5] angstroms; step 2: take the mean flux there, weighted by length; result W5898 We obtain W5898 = 15.3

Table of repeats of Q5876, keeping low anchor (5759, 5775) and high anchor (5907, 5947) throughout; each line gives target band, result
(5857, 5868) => 0.61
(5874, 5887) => 0.26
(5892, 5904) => 1.77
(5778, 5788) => 0.13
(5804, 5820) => -0.39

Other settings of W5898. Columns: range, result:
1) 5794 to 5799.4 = 18.5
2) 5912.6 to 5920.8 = 17.9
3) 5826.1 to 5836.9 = 18.2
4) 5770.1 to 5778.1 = 18.7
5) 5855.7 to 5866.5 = 17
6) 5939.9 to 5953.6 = 17.3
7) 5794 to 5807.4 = 18.5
